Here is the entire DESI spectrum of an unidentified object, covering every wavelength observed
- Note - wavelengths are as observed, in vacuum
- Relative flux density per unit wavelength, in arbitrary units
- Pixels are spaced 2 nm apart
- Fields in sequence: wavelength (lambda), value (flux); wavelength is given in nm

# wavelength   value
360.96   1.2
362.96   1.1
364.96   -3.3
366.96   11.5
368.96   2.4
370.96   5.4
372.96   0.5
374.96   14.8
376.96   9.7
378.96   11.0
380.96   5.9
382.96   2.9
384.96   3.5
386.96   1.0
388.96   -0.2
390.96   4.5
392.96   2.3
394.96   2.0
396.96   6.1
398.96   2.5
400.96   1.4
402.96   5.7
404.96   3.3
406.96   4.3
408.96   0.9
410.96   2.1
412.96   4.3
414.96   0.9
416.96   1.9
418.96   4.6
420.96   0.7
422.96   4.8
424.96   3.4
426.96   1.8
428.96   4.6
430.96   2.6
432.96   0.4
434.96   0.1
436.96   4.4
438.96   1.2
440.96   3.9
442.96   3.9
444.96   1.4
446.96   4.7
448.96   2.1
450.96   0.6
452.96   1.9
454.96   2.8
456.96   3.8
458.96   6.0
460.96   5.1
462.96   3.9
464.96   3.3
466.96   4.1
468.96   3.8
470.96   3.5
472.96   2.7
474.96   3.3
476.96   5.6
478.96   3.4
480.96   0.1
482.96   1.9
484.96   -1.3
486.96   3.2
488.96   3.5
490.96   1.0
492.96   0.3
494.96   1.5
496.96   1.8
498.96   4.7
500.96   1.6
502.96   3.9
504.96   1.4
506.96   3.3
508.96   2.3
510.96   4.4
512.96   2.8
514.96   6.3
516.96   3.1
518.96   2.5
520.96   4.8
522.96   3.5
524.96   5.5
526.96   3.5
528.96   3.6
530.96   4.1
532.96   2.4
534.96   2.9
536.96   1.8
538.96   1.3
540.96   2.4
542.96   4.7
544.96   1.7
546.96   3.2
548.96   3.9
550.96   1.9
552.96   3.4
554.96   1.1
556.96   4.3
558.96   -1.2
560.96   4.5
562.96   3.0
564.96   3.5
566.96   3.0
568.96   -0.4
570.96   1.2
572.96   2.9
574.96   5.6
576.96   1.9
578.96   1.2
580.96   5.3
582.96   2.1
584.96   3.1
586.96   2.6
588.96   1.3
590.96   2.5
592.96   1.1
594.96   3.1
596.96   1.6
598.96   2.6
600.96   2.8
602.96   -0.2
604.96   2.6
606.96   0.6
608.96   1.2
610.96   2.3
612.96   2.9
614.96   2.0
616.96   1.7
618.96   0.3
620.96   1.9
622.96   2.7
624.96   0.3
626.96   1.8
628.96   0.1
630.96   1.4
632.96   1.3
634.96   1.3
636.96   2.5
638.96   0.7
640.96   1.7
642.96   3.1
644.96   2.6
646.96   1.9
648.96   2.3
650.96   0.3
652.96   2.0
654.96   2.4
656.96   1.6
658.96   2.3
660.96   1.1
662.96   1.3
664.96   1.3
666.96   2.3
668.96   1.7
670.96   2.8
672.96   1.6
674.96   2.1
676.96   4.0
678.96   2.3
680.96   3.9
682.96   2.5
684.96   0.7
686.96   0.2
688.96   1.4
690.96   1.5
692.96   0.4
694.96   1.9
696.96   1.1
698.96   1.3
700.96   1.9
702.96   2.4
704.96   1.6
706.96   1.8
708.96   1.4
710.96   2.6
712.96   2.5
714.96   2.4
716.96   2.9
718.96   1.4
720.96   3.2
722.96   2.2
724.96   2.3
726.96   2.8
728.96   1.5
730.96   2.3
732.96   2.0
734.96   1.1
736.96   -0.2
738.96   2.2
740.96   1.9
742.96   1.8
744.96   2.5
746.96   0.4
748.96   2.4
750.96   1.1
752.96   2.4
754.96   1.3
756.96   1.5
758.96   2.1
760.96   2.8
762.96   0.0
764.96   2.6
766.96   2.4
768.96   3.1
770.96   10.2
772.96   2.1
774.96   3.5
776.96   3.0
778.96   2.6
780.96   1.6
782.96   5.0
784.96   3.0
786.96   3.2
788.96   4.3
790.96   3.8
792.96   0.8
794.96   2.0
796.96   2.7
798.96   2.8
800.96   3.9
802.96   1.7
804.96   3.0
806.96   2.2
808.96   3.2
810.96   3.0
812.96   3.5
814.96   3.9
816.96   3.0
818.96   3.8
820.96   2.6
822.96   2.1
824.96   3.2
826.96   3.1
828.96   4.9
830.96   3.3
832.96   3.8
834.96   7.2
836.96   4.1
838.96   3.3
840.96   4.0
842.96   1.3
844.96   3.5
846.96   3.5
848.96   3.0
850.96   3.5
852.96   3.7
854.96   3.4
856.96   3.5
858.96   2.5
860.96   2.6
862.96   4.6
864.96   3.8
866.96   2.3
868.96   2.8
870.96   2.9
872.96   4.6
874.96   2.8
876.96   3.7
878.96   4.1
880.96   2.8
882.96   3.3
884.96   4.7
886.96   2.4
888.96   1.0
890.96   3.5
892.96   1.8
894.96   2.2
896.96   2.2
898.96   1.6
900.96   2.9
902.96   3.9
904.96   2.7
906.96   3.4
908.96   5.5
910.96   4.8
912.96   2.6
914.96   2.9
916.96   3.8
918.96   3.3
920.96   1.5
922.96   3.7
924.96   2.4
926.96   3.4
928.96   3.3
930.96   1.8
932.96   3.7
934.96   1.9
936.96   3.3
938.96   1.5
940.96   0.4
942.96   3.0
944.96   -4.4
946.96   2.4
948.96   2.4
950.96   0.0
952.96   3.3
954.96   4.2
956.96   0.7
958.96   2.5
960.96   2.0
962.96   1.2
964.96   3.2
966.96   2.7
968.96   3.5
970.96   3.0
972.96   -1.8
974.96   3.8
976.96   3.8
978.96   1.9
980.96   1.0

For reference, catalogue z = 1.067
